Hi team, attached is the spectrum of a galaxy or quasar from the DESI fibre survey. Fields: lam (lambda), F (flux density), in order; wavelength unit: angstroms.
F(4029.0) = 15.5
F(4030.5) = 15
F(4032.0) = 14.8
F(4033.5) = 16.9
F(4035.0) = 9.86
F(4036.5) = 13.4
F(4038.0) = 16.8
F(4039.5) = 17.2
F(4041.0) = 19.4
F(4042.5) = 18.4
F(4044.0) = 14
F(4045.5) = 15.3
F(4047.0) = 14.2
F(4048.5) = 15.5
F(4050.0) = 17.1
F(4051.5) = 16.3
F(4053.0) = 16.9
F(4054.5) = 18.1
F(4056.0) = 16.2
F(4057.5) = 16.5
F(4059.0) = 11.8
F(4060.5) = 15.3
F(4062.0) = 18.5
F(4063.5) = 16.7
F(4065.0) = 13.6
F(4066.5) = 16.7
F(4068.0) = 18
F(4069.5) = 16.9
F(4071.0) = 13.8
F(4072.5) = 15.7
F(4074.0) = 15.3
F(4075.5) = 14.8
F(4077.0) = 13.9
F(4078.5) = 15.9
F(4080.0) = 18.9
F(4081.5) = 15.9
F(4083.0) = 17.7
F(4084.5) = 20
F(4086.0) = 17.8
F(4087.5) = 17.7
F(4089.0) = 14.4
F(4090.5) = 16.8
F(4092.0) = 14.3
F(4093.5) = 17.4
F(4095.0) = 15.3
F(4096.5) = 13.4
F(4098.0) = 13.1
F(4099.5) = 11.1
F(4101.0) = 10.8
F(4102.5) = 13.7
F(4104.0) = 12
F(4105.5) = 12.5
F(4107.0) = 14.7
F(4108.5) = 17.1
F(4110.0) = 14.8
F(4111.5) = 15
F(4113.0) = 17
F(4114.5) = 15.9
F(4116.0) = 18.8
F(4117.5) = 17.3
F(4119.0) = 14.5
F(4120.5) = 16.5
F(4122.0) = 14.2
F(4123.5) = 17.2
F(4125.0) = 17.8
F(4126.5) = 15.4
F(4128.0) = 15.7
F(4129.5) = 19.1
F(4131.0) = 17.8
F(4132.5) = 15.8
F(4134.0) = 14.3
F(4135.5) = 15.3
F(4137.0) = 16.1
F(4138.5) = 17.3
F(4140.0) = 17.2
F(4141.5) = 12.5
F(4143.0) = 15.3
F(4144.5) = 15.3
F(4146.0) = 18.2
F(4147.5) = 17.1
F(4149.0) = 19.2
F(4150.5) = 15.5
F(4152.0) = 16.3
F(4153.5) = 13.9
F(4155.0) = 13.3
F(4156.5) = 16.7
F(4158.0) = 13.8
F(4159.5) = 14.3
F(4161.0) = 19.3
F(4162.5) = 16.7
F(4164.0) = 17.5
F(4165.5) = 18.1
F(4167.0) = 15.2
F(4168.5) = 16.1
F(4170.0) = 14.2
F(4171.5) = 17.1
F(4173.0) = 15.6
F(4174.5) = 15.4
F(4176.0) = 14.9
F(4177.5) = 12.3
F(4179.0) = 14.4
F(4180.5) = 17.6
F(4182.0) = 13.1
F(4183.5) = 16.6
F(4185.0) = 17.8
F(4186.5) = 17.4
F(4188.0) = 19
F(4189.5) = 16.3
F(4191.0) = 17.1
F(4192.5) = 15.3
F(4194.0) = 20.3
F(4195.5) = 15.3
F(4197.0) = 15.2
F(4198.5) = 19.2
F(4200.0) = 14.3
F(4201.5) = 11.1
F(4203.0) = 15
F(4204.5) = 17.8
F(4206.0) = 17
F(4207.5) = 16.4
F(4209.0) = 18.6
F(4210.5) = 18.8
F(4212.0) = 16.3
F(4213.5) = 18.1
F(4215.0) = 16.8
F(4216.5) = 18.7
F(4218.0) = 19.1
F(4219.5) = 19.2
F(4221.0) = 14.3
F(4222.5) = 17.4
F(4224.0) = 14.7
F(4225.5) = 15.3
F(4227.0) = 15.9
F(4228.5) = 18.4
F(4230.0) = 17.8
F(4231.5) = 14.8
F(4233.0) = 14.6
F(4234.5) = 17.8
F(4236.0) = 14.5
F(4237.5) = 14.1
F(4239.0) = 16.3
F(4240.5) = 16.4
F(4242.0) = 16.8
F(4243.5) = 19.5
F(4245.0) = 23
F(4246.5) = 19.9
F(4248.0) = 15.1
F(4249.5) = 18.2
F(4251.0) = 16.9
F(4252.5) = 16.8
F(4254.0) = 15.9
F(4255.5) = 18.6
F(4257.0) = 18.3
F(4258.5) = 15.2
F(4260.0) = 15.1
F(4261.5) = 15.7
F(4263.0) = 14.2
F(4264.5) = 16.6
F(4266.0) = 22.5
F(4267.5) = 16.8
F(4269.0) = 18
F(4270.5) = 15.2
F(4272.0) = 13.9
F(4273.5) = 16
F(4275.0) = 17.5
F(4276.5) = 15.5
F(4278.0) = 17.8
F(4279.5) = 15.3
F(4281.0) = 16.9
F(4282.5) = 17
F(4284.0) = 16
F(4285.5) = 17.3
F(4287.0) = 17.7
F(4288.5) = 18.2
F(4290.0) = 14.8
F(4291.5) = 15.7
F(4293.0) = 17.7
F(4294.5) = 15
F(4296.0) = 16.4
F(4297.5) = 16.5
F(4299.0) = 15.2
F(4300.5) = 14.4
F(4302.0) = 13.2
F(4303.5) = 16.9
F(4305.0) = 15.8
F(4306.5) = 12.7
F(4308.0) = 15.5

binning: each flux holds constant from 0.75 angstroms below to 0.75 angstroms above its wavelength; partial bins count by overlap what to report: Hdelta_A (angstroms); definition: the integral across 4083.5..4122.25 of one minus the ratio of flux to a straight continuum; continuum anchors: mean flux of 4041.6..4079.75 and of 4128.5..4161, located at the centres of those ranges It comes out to 1.6 angstroms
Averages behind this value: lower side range 15.9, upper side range 16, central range 15.3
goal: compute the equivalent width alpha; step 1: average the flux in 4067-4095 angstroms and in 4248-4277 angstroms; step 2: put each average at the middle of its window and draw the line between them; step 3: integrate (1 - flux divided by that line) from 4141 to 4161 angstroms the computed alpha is 0.98 angstroms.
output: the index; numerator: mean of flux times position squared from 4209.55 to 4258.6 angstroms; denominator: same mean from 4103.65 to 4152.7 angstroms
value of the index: 1.1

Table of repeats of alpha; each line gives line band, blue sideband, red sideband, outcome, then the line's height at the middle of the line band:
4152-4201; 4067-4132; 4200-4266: 0.99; 16.3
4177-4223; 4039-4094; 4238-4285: 0.29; 16.8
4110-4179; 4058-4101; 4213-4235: 0.72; 16.2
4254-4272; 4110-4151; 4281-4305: -0.64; 16.2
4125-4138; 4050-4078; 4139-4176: -0.29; 15.9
